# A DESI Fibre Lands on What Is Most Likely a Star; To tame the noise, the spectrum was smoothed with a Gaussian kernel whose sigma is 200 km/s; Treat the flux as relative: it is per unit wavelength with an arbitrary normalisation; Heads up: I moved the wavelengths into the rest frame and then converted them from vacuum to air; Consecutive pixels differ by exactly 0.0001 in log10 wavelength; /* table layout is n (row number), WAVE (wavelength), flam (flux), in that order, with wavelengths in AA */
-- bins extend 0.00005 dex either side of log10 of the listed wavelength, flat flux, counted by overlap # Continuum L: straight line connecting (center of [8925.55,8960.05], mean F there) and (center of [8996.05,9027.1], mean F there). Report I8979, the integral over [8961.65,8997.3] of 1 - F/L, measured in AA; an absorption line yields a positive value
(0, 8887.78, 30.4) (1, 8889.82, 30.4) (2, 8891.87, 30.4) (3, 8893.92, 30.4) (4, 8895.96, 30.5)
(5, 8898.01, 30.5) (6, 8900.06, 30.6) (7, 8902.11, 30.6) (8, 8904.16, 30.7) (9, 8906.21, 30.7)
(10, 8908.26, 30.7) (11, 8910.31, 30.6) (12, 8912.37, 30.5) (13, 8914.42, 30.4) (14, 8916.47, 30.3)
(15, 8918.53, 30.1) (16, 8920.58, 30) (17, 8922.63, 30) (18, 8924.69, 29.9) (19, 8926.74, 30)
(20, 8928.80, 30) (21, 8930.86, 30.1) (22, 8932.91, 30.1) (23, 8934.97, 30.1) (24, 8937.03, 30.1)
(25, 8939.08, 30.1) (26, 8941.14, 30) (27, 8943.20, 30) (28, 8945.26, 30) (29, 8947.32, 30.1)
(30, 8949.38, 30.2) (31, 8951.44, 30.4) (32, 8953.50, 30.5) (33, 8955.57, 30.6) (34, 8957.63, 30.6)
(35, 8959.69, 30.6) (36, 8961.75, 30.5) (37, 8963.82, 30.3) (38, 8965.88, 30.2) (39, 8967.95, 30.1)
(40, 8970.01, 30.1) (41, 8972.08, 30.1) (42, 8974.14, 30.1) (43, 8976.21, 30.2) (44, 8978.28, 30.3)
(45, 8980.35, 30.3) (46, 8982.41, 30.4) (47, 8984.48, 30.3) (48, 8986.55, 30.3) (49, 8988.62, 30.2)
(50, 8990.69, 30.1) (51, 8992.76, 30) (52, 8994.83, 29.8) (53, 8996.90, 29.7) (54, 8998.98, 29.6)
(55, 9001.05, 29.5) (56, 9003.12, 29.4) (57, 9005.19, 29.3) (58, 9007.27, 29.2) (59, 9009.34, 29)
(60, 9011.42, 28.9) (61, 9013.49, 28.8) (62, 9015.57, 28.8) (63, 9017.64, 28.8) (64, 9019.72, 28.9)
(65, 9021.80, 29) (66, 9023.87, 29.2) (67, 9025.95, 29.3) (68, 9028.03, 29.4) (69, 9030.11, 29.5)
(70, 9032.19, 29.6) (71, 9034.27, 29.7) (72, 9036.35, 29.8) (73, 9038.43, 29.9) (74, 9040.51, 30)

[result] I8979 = -0.6 AA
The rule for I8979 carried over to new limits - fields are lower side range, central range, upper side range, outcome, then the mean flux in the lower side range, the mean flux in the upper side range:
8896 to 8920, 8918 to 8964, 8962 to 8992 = 0.27 AA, 30.5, 30.2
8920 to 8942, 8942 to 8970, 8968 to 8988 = -0.15 AA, 30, 30.2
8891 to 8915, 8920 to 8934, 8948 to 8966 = 0.22 AA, 30.6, 30.4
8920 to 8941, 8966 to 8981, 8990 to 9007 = -0.19 AA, 30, 29.6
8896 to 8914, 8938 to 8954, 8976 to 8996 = 0.12 AA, 30.6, 30.2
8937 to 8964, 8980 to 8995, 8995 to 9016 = -0.30 AA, 30.3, 29.2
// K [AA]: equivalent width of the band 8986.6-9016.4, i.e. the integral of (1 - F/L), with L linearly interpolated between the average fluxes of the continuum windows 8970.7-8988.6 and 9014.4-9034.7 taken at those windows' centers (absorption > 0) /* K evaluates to 0.3 AA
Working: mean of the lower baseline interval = 30.2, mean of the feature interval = 29.5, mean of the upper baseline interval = 29.2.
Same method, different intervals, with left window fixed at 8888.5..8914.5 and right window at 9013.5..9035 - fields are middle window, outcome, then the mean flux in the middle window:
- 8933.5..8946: 0.0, 30.1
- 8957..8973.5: -0.3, 30.3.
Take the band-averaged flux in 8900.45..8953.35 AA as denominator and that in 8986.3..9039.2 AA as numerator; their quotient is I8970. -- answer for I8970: 0.97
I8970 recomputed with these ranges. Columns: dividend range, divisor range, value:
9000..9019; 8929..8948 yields 0.97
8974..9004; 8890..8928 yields 0.99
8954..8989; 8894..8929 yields 1.00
